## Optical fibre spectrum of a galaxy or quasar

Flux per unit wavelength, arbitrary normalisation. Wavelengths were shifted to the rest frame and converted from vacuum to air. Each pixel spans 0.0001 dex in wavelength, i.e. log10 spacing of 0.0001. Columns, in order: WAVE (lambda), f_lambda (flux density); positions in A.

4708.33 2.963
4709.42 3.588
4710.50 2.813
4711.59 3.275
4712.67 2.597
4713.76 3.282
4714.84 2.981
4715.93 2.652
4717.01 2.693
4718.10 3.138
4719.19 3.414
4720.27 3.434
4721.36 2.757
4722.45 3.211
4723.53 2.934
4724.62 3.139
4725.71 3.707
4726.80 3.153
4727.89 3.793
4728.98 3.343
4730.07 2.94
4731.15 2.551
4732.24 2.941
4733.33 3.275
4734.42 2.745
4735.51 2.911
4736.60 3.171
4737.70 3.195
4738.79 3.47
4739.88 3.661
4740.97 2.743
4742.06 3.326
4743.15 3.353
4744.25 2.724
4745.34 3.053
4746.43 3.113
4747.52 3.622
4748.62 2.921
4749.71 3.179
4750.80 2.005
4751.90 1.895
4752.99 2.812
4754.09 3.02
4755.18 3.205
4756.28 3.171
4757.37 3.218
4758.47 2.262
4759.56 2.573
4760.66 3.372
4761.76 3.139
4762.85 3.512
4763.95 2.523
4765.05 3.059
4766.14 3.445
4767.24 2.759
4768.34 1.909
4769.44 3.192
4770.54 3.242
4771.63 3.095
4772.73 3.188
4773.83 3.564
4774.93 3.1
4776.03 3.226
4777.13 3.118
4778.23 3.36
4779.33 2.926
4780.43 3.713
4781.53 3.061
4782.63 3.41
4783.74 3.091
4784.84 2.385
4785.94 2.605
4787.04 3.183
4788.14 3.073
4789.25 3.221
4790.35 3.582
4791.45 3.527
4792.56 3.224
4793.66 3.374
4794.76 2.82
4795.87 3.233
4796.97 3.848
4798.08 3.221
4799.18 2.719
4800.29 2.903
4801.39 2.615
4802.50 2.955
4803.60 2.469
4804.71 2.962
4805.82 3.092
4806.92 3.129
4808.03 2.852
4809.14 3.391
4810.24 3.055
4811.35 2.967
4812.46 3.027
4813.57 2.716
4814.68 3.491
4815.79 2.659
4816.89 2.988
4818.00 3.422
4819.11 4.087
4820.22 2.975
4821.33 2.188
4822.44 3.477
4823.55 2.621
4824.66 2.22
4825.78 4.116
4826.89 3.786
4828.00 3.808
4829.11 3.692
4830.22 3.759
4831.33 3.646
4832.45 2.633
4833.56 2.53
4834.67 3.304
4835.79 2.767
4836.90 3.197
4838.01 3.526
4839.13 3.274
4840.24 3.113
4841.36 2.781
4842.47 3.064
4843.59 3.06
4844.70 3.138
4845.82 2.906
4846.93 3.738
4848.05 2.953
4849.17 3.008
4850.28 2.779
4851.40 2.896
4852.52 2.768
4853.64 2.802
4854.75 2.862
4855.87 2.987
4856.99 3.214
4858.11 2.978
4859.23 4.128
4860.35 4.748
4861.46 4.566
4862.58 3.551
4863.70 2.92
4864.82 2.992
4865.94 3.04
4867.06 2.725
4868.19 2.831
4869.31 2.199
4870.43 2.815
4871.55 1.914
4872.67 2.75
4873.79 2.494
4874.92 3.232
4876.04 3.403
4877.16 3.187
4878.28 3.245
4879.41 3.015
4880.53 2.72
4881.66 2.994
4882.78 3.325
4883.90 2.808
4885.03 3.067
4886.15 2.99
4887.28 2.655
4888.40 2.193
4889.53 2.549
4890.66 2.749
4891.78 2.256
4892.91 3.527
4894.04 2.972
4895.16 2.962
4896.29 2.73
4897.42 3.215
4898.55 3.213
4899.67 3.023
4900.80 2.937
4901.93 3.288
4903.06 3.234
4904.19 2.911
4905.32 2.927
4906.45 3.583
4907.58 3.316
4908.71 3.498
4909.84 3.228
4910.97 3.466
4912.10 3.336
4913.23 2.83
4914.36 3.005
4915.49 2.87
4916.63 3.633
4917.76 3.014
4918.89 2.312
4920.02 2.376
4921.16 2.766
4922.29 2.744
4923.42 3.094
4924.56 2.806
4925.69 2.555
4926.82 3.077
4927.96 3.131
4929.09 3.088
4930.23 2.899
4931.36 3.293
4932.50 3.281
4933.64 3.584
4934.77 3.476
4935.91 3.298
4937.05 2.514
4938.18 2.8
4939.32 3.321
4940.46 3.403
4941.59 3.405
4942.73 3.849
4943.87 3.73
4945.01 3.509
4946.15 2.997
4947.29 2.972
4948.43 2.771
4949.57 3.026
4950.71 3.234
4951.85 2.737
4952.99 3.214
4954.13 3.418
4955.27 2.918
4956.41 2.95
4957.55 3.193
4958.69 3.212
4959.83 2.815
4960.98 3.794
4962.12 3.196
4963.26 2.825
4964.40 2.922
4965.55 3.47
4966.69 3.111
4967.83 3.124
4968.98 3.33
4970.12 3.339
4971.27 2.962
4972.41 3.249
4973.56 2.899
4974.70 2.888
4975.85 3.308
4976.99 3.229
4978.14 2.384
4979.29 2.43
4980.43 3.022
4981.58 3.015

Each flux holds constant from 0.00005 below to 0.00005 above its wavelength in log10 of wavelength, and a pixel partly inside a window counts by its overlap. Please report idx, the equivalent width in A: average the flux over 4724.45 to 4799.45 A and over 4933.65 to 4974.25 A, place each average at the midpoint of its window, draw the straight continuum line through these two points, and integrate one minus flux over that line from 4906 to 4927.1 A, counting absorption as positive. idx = 0.9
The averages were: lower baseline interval 3.09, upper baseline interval 3.18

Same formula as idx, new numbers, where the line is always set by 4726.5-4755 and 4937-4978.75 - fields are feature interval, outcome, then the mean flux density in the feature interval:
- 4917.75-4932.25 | 1.2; 2.86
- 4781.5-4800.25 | -0.5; 3.15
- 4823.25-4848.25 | -1.0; 3.21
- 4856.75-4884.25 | -0.1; 3.11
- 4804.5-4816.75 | 0.2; 3.03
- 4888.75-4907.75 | 0.6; 3.01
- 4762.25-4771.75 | 0.3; 2.97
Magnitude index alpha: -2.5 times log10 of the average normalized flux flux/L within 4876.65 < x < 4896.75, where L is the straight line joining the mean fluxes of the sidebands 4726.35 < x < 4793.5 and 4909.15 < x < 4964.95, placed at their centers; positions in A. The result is 0.08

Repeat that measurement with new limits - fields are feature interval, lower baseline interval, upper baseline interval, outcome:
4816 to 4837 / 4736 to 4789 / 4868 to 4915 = -0.07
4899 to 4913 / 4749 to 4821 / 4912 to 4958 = -0.05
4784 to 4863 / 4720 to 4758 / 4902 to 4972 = -0.02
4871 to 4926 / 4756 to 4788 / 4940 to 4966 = 0.07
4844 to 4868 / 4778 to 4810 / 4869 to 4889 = -0.11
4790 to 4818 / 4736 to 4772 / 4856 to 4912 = -0.02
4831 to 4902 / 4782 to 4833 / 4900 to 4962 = 0.04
